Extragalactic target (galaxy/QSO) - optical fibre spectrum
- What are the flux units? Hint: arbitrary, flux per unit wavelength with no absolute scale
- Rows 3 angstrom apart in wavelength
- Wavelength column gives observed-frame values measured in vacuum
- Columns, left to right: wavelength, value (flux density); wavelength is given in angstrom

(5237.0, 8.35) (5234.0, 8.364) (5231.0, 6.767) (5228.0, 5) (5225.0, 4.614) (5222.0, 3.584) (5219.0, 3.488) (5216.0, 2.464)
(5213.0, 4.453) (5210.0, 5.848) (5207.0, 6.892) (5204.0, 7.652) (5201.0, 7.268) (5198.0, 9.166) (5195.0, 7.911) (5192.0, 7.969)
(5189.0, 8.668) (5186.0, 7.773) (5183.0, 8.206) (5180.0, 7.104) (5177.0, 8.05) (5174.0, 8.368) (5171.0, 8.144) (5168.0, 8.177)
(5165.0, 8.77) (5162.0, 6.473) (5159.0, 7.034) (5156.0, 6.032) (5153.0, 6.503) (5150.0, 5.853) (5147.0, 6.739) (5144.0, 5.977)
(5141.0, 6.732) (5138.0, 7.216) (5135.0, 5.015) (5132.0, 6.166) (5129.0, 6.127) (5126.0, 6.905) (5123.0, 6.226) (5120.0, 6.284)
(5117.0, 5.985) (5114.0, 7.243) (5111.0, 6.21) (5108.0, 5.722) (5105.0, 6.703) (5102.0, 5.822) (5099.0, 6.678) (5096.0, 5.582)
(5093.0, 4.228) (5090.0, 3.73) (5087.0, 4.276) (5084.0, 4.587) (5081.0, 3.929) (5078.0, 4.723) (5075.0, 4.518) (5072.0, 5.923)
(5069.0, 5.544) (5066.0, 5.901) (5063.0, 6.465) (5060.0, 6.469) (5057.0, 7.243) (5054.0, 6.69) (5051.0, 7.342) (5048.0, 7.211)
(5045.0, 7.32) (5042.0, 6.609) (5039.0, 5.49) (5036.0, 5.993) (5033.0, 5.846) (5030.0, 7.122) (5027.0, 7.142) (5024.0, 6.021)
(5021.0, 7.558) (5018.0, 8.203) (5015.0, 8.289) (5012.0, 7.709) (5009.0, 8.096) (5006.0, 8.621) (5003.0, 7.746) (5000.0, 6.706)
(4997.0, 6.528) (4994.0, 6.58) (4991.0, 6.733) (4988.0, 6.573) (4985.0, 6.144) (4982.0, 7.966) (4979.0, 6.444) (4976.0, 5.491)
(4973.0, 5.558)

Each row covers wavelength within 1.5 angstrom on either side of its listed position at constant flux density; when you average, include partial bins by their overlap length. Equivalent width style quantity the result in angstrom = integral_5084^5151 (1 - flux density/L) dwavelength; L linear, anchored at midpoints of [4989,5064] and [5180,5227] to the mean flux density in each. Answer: 7.6 angstrom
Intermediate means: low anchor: 7.03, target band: 5.94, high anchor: 6.4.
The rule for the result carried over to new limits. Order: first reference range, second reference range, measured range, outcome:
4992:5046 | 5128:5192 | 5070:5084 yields 4.6 angstrom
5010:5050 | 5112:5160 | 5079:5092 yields 4.9 angstrom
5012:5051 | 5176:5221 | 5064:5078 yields 3.0 angstrom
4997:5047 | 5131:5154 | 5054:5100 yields 9.6 angstrom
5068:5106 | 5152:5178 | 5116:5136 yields 0.5 angstrom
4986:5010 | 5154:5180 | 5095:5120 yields 3.9 angstrom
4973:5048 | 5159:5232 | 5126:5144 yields 1.5 angstrom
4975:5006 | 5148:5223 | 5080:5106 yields 6.8 angstrom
